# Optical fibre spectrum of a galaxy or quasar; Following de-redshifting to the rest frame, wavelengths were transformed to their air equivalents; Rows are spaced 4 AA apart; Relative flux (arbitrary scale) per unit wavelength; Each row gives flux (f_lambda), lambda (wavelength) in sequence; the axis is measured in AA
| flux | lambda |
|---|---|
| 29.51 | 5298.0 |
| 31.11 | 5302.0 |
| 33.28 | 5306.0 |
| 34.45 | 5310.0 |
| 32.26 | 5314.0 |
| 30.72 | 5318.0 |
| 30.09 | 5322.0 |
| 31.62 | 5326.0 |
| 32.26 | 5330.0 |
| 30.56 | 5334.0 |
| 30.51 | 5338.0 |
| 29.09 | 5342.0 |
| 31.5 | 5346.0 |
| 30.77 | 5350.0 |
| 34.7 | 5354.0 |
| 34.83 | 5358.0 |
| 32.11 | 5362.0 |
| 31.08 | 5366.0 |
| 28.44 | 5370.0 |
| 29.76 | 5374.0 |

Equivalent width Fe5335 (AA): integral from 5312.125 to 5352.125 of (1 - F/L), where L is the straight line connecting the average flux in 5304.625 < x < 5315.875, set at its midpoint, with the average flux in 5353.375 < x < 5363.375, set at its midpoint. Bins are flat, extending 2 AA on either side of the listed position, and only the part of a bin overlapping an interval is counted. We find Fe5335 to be 3.1 AA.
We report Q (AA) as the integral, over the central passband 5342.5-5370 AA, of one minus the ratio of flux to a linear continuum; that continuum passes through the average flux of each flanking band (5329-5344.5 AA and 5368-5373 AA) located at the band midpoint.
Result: -2.4 AA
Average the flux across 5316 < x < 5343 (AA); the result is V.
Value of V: 30.8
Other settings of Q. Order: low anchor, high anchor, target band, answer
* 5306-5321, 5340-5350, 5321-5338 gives 0.1 AA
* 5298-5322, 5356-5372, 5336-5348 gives 0.5 AA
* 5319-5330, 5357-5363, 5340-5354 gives 0.7 AA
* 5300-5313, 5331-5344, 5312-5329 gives 0.2 AA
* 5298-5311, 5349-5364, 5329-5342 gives 0.9 AA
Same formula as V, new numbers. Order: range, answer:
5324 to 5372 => 31.5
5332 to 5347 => 30.3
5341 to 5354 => 31.2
